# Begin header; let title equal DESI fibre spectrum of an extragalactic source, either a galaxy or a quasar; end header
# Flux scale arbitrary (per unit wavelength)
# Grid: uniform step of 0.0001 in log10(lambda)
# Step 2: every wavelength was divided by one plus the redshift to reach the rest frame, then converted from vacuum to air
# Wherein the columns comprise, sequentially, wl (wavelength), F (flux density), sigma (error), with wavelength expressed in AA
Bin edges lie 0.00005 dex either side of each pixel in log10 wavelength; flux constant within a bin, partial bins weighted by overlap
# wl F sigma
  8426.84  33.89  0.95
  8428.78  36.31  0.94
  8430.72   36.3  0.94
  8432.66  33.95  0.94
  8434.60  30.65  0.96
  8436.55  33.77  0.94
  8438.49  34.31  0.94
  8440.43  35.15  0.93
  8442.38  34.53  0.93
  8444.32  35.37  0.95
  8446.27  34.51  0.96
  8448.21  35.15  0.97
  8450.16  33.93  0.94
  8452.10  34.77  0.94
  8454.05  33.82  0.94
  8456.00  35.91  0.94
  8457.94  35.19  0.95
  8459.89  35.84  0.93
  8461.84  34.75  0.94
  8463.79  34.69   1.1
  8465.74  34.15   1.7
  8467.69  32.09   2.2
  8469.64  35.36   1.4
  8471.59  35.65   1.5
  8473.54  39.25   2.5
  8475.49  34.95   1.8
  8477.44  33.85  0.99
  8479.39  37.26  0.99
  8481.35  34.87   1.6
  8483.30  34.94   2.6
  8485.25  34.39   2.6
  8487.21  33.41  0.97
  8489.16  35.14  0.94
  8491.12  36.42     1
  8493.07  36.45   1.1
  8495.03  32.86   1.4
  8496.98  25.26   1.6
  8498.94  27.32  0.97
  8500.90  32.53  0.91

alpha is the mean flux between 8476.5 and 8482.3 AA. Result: 35.3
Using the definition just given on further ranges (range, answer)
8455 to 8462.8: 35.4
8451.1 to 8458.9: 34.9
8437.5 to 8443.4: 34.7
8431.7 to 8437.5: 32.8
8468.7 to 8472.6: 35.6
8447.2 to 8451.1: 34.5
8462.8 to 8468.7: 33.6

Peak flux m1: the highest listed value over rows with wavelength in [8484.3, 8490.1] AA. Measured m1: 35.14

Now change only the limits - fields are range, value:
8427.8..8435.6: 36.31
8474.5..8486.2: 37.26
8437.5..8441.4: 35.15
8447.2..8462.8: 35.91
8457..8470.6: 35.84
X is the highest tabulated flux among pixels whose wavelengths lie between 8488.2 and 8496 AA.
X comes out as 36.45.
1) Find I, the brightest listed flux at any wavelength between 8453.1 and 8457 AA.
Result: 35.91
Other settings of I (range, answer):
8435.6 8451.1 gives 35.37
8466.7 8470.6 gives 35.36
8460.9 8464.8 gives 34.75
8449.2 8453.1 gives 34.77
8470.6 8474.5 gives 39.25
